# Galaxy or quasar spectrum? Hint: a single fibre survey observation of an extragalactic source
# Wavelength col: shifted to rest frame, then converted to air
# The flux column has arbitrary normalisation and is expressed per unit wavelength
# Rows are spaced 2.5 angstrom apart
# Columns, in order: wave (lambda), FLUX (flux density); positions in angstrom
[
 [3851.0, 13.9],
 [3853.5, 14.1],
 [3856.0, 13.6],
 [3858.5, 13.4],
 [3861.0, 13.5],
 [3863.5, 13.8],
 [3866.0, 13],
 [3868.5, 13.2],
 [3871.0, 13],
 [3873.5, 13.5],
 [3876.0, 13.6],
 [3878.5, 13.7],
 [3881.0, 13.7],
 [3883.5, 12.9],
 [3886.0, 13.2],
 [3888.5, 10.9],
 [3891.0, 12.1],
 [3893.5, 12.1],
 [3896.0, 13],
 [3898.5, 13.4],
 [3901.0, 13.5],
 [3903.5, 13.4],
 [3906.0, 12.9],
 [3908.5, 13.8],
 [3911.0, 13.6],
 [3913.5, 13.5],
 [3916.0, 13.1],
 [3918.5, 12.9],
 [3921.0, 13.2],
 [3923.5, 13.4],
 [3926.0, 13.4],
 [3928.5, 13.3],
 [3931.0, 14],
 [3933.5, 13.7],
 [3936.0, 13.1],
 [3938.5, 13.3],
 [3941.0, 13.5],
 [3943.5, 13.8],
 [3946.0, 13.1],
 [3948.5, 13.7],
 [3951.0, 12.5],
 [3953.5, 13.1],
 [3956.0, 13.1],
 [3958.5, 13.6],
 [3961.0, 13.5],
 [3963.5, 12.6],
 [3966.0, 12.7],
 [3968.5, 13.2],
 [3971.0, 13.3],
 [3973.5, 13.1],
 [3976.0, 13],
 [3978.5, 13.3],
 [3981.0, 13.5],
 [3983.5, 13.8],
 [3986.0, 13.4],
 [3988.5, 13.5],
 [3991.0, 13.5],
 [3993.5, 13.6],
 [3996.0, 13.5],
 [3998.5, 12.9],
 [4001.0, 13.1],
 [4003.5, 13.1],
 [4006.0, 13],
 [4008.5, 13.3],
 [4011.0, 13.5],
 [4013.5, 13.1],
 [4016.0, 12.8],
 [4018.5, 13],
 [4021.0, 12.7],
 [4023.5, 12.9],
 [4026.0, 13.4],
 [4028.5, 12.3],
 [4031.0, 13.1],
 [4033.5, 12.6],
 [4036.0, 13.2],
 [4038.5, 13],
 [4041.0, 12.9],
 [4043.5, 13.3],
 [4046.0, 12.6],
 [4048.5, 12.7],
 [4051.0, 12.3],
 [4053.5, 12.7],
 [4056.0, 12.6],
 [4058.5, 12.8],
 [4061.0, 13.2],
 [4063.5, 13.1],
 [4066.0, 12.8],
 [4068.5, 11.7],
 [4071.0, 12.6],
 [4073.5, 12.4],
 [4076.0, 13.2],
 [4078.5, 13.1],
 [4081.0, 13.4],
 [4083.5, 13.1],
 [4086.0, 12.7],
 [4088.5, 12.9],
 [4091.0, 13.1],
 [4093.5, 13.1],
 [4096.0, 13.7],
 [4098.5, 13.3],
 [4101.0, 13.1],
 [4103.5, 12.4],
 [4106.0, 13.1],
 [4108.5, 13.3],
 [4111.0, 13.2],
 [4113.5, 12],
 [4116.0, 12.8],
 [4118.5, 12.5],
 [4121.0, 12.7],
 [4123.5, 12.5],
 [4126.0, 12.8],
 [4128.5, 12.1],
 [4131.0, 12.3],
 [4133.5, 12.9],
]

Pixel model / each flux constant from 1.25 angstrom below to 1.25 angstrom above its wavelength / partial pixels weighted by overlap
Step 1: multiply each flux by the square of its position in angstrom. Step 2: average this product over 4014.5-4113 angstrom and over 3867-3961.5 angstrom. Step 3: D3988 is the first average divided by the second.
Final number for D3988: 1.05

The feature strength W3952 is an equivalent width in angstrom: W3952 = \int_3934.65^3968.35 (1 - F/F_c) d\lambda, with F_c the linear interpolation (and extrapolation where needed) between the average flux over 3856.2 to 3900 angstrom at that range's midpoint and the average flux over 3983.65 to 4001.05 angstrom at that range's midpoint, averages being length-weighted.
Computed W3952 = 0.2 angstrom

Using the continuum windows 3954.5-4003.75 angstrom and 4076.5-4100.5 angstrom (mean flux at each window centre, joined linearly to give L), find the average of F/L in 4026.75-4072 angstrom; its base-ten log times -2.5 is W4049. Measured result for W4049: 0.04 mag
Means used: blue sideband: 13.3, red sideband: 13.2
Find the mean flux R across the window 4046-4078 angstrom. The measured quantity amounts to 12.7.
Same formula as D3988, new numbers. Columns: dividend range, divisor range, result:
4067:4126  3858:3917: 1.09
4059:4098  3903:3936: 1.05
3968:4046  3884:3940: 1.05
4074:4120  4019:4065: 1.04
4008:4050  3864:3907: 1.07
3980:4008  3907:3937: 1.03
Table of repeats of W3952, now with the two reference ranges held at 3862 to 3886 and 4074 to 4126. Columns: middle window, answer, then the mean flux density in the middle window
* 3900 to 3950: -0.5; 13.4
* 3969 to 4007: -0.4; 13.3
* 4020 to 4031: 0.2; 12.9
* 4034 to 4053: 0.3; 12.8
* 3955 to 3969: 0.1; 13.1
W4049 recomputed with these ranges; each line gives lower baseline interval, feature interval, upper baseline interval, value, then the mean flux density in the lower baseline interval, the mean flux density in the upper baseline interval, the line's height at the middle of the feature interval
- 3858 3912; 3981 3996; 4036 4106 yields -0.04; 13.1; 12.9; 13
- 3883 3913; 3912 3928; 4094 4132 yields -0.03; 12.9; 12.8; 12.9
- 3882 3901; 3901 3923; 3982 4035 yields -0.05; 12.6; 13.1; 12.7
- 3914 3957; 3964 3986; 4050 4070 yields -0.01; 13.3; 12.7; 13.1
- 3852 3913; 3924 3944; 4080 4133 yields -0.03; 13.2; 12.9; 13.1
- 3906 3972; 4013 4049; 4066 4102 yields 0.01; 13.3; 13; 13.1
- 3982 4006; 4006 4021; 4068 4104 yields 0.02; 13.4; 13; 13.3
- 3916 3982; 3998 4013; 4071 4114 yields 0.00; 13.3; 13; 13.2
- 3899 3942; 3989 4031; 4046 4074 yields -0.02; 13.4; 12.6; 12.9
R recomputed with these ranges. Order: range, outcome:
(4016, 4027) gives 13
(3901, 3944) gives 13.4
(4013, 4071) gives 12.8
